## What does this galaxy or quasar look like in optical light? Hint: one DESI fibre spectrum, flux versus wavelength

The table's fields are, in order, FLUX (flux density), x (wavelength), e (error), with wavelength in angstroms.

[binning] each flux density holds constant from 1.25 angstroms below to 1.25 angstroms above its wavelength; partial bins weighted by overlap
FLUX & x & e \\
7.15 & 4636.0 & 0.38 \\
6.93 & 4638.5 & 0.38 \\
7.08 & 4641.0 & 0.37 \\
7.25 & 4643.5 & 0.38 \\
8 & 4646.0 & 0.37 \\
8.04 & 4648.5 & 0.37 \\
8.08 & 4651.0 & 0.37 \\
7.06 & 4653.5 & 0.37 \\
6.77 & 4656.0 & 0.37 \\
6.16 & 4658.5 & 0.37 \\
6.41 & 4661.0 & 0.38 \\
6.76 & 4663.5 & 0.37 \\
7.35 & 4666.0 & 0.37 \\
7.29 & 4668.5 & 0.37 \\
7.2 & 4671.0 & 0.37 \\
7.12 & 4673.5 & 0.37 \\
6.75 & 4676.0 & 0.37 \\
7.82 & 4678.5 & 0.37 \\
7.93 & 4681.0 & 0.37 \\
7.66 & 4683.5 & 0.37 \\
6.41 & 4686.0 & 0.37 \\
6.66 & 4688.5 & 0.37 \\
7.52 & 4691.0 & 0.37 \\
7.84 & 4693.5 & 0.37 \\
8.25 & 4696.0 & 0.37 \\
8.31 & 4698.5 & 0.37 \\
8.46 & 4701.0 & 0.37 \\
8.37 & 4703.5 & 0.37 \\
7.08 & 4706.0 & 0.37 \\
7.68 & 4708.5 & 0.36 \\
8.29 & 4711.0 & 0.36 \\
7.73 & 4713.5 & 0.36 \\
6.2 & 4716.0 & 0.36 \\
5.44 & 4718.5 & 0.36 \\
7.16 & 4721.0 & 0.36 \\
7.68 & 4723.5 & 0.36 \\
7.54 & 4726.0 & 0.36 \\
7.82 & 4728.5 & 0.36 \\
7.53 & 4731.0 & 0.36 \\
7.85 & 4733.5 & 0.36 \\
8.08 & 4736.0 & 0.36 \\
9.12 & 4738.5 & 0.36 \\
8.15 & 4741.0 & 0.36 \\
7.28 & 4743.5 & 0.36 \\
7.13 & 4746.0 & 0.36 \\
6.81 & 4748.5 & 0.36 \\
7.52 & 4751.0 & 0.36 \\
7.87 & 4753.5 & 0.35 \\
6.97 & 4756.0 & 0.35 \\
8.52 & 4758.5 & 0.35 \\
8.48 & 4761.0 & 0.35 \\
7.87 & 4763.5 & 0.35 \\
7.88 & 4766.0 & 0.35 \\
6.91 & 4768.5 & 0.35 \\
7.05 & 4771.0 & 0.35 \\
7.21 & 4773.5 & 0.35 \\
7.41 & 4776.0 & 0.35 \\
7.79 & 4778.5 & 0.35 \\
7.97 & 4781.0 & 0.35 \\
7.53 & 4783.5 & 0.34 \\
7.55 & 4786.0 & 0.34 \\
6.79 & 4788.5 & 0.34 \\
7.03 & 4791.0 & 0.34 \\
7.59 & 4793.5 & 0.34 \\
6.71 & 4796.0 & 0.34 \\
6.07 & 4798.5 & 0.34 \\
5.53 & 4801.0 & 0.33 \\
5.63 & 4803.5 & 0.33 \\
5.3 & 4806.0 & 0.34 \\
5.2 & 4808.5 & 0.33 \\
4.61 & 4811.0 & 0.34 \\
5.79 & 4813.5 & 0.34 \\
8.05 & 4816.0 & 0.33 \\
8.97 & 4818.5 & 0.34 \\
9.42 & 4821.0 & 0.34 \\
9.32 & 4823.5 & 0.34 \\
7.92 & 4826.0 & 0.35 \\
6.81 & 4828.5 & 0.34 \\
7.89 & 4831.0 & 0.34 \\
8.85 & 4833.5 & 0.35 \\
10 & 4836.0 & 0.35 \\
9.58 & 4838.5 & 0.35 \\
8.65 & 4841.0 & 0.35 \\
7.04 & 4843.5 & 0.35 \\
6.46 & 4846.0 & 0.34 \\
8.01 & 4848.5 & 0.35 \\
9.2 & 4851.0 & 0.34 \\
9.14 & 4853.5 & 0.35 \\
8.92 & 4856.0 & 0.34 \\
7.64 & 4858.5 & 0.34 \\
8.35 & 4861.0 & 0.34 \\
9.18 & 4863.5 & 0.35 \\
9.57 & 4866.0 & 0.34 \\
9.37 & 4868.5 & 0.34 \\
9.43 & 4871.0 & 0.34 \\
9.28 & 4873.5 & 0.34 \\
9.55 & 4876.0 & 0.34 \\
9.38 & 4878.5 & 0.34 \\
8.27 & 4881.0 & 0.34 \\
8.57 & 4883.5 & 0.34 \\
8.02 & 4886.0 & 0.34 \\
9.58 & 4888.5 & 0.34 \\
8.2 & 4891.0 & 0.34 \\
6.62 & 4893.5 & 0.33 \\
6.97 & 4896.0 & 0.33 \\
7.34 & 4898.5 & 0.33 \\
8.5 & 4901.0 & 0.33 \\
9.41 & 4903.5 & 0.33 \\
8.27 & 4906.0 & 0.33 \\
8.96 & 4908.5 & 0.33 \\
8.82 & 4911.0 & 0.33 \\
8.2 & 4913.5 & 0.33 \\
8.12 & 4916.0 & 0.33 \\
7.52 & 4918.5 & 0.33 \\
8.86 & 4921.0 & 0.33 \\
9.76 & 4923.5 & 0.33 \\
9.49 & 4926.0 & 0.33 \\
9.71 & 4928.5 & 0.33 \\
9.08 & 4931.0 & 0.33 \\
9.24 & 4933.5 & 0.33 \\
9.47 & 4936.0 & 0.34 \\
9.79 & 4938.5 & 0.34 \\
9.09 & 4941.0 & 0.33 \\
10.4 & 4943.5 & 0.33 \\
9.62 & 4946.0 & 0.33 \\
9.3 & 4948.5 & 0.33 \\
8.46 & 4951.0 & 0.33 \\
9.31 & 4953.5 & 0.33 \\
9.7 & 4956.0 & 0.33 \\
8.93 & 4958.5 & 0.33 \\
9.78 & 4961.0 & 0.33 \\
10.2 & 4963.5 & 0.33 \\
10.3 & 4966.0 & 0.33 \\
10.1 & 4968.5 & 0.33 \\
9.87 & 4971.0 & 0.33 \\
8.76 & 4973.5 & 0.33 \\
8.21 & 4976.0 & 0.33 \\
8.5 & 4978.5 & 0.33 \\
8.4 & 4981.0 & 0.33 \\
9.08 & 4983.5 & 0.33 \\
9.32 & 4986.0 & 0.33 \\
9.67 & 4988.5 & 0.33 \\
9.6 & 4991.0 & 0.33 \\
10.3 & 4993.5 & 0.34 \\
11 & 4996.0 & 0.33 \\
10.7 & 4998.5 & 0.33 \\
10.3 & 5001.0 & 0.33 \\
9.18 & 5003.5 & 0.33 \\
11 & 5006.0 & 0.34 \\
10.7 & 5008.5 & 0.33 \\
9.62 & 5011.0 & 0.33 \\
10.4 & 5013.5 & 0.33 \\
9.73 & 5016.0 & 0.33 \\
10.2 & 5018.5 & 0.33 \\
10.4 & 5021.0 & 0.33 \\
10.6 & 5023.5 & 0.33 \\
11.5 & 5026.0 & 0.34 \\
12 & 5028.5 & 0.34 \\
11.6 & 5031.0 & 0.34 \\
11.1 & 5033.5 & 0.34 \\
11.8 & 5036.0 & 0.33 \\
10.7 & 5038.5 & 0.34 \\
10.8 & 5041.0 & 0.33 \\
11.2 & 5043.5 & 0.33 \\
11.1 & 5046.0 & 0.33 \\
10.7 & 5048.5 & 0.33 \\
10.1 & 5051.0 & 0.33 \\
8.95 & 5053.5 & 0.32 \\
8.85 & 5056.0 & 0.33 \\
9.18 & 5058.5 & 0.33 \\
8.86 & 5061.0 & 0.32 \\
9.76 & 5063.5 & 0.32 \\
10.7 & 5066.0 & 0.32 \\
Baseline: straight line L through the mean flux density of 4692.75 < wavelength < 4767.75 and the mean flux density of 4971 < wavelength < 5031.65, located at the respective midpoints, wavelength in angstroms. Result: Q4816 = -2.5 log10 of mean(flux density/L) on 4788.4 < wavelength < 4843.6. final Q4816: 0.15 mag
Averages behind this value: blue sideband 7.69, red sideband 10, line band 7.35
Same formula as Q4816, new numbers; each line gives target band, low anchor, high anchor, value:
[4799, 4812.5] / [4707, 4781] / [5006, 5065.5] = 0.47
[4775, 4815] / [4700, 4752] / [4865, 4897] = 0.23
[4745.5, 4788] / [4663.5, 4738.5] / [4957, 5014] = 0.06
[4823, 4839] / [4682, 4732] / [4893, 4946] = -0.04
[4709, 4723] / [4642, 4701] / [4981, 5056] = 0.10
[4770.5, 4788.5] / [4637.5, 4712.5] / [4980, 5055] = 0.12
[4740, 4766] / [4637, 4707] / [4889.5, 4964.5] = 0.03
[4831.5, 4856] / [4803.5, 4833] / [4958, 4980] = -0.13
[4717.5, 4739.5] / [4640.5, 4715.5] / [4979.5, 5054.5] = 0.04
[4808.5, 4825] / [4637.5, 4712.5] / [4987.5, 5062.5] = 0.15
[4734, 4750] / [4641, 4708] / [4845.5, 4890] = 0.02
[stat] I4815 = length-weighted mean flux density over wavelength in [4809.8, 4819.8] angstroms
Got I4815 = 6.88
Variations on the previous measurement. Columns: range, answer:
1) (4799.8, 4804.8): 5.58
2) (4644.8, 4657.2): 7.59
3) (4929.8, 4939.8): 9.4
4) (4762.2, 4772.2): 7.43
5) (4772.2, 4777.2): 7.31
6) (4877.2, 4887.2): 8.57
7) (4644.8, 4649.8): 8.02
